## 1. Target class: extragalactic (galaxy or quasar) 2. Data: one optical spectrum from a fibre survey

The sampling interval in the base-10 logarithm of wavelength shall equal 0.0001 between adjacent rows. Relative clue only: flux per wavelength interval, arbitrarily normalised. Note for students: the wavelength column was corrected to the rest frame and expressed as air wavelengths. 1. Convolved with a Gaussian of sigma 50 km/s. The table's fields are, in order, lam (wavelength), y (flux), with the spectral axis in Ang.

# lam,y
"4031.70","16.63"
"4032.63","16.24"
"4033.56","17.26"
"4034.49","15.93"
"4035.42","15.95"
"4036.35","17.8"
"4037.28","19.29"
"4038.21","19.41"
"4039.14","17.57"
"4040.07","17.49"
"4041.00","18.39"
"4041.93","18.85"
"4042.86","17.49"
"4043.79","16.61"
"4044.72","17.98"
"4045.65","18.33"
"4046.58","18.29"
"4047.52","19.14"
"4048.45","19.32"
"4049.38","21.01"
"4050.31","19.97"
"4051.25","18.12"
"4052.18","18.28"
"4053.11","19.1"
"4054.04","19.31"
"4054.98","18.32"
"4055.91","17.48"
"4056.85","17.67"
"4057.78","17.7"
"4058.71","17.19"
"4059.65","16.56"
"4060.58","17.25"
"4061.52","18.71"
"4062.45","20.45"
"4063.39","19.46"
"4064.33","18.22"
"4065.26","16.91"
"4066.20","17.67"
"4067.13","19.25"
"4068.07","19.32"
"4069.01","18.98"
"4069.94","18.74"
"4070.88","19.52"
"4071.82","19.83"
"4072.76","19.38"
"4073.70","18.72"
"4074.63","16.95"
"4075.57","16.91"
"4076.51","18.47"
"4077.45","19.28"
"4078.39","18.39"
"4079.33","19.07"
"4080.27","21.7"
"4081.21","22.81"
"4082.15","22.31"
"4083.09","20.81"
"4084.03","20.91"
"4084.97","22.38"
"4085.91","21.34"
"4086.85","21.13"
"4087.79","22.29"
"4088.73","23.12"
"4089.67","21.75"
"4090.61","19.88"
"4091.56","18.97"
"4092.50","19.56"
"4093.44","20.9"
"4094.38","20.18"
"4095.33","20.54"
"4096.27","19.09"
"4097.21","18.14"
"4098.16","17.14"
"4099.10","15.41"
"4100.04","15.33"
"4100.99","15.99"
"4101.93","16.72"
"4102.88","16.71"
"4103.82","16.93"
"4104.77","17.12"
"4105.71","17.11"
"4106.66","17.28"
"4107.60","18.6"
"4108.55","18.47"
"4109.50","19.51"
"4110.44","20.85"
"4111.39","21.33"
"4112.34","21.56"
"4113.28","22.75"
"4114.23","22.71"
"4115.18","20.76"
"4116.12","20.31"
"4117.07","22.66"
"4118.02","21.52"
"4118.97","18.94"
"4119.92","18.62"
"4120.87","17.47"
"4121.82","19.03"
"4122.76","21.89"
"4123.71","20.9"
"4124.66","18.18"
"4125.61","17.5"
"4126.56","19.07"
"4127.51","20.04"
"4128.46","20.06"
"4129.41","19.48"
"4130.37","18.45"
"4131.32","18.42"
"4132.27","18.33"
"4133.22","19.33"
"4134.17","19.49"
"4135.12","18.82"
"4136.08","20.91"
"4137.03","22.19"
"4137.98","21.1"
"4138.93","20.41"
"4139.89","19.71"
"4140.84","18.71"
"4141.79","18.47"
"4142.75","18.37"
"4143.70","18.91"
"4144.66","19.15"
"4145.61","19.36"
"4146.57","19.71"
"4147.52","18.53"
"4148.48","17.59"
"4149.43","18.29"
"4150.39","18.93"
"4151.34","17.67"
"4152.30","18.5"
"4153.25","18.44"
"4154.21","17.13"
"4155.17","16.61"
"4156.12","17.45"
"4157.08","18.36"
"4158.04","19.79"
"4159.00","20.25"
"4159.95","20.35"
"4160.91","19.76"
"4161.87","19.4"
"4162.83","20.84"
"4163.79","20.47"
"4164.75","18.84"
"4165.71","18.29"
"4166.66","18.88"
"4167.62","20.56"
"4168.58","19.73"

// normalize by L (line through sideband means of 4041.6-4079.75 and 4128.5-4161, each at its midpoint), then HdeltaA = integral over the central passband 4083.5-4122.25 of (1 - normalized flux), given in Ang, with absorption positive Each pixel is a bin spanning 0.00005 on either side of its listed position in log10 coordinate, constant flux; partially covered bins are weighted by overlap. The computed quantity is -1.61 Ang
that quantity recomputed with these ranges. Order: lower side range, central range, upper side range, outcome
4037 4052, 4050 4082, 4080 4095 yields 1.89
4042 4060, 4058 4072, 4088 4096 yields 0.46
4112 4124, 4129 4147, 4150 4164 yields 0.31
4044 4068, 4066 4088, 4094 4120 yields -1.35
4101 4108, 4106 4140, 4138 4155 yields -3.95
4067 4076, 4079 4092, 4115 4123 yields -1.50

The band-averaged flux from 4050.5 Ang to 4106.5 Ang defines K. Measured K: 18.9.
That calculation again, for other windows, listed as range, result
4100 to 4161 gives 19.1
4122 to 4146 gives 19.5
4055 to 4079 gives 18.4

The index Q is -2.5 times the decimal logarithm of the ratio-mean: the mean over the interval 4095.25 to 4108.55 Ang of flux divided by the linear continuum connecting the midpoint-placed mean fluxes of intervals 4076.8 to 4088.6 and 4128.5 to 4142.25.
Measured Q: 0.19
